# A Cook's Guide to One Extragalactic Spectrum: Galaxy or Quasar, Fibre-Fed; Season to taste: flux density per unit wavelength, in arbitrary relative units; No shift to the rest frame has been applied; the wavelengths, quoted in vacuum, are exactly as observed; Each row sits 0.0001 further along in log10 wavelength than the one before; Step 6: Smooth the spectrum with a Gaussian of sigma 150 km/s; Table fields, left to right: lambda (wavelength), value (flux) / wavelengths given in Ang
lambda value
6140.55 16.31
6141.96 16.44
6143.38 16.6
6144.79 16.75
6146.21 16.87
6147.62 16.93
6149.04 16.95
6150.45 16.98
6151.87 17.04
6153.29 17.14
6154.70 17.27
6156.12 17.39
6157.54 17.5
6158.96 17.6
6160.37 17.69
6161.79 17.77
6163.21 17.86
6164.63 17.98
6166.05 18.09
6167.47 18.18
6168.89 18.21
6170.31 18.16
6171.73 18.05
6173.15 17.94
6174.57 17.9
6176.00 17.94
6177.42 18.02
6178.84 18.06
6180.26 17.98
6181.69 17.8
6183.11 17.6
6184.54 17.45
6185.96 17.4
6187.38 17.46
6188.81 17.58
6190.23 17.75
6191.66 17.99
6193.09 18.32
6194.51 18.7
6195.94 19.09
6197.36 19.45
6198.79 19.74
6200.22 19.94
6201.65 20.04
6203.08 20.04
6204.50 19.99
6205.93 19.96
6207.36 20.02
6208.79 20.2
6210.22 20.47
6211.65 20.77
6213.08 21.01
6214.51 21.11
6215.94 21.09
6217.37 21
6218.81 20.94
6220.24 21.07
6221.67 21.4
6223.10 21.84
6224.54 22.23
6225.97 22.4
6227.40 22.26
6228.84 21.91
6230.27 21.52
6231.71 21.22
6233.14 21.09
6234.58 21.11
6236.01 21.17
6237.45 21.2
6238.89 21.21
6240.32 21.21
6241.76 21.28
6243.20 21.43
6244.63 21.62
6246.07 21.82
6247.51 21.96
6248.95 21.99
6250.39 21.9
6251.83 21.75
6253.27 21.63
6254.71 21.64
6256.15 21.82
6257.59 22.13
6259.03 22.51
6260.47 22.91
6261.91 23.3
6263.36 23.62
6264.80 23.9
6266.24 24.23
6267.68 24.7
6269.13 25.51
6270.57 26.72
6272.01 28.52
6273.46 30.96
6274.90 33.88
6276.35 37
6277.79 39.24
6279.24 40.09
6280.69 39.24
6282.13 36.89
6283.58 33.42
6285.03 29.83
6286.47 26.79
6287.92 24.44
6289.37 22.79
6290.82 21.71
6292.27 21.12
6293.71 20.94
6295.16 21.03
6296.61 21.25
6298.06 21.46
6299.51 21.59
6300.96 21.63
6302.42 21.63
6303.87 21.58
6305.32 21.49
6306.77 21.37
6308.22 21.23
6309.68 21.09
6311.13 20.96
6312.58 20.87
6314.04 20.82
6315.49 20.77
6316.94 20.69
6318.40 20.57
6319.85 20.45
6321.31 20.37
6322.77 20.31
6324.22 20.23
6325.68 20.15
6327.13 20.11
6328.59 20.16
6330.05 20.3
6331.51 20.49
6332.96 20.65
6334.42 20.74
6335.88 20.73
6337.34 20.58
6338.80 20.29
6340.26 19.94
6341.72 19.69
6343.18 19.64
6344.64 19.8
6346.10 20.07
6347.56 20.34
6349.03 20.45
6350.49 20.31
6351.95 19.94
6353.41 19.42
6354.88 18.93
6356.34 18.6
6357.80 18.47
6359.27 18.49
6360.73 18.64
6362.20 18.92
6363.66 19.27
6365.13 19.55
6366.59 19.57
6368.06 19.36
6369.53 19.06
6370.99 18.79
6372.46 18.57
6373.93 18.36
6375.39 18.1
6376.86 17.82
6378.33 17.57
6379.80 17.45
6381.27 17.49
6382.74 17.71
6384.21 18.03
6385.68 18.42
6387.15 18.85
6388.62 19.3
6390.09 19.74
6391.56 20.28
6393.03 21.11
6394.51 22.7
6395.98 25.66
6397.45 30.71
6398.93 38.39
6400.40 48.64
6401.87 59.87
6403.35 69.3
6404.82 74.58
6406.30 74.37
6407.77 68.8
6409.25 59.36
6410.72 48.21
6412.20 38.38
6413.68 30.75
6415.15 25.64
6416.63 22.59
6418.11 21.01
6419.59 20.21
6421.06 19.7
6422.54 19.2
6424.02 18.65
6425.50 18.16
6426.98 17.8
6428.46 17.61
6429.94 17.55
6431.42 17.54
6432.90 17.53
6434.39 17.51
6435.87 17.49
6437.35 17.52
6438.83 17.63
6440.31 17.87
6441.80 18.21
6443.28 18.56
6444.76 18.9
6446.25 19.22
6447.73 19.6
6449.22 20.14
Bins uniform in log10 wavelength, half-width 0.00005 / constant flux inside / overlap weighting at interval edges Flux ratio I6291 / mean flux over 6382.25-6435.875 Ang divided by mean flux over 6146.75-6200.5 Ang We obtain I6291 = 1.7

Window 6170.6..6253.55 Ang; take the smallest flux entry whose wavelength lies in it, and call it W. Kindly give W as 17.4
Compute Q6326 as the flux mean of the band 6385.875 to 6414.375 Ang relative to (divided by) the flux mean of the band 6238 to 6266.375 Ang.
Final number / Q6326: 1.86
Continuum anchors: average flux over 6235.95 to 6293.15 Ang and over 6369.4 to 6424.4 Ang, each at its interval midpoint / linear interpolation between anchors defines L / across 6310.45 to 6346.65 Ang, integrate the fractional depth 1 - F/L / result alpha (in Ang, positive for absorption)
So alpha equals 9.94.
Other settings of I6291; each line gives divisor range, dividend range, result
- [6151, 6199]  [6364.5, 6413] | 1.75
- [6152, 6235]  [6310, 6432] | 1.28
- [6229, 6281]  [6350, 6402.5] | 0.89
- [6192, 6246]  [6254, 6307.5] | 1.25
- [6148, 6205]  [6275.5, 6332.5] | 1.33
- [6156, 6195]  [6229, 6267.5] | 1.23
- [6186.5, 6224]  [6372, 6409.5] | 1.64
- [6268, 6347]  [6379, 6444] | 1.20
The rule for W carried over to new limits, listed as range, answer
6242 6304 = 20.94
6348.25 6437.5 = 17.45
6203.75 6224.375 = 19.96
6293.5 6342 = 19.69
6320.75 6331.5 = 20.11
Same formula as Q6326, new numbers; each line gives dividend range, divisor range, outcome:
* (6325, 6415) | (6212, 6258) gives 1.22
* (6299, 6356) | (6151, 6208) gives 1.12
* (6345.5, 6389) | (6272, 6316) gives 0.73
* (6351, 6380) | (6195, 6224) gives 0.92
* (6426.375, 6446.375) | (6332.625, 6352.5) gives 0.88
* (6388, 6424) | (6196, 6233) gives 1.78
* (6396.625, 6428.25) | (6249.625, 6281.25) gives 1.43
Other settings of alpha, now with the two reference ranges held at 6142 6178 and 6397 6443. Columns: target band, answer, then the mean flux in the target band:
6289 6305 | 2.4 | 21.5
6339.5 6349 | 2.7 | 19.9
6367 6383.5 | 6.3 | 18.2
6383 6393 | 3.7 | 19.2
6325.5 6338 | 3.1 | 20.5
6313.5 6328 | 3.3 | 20.4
